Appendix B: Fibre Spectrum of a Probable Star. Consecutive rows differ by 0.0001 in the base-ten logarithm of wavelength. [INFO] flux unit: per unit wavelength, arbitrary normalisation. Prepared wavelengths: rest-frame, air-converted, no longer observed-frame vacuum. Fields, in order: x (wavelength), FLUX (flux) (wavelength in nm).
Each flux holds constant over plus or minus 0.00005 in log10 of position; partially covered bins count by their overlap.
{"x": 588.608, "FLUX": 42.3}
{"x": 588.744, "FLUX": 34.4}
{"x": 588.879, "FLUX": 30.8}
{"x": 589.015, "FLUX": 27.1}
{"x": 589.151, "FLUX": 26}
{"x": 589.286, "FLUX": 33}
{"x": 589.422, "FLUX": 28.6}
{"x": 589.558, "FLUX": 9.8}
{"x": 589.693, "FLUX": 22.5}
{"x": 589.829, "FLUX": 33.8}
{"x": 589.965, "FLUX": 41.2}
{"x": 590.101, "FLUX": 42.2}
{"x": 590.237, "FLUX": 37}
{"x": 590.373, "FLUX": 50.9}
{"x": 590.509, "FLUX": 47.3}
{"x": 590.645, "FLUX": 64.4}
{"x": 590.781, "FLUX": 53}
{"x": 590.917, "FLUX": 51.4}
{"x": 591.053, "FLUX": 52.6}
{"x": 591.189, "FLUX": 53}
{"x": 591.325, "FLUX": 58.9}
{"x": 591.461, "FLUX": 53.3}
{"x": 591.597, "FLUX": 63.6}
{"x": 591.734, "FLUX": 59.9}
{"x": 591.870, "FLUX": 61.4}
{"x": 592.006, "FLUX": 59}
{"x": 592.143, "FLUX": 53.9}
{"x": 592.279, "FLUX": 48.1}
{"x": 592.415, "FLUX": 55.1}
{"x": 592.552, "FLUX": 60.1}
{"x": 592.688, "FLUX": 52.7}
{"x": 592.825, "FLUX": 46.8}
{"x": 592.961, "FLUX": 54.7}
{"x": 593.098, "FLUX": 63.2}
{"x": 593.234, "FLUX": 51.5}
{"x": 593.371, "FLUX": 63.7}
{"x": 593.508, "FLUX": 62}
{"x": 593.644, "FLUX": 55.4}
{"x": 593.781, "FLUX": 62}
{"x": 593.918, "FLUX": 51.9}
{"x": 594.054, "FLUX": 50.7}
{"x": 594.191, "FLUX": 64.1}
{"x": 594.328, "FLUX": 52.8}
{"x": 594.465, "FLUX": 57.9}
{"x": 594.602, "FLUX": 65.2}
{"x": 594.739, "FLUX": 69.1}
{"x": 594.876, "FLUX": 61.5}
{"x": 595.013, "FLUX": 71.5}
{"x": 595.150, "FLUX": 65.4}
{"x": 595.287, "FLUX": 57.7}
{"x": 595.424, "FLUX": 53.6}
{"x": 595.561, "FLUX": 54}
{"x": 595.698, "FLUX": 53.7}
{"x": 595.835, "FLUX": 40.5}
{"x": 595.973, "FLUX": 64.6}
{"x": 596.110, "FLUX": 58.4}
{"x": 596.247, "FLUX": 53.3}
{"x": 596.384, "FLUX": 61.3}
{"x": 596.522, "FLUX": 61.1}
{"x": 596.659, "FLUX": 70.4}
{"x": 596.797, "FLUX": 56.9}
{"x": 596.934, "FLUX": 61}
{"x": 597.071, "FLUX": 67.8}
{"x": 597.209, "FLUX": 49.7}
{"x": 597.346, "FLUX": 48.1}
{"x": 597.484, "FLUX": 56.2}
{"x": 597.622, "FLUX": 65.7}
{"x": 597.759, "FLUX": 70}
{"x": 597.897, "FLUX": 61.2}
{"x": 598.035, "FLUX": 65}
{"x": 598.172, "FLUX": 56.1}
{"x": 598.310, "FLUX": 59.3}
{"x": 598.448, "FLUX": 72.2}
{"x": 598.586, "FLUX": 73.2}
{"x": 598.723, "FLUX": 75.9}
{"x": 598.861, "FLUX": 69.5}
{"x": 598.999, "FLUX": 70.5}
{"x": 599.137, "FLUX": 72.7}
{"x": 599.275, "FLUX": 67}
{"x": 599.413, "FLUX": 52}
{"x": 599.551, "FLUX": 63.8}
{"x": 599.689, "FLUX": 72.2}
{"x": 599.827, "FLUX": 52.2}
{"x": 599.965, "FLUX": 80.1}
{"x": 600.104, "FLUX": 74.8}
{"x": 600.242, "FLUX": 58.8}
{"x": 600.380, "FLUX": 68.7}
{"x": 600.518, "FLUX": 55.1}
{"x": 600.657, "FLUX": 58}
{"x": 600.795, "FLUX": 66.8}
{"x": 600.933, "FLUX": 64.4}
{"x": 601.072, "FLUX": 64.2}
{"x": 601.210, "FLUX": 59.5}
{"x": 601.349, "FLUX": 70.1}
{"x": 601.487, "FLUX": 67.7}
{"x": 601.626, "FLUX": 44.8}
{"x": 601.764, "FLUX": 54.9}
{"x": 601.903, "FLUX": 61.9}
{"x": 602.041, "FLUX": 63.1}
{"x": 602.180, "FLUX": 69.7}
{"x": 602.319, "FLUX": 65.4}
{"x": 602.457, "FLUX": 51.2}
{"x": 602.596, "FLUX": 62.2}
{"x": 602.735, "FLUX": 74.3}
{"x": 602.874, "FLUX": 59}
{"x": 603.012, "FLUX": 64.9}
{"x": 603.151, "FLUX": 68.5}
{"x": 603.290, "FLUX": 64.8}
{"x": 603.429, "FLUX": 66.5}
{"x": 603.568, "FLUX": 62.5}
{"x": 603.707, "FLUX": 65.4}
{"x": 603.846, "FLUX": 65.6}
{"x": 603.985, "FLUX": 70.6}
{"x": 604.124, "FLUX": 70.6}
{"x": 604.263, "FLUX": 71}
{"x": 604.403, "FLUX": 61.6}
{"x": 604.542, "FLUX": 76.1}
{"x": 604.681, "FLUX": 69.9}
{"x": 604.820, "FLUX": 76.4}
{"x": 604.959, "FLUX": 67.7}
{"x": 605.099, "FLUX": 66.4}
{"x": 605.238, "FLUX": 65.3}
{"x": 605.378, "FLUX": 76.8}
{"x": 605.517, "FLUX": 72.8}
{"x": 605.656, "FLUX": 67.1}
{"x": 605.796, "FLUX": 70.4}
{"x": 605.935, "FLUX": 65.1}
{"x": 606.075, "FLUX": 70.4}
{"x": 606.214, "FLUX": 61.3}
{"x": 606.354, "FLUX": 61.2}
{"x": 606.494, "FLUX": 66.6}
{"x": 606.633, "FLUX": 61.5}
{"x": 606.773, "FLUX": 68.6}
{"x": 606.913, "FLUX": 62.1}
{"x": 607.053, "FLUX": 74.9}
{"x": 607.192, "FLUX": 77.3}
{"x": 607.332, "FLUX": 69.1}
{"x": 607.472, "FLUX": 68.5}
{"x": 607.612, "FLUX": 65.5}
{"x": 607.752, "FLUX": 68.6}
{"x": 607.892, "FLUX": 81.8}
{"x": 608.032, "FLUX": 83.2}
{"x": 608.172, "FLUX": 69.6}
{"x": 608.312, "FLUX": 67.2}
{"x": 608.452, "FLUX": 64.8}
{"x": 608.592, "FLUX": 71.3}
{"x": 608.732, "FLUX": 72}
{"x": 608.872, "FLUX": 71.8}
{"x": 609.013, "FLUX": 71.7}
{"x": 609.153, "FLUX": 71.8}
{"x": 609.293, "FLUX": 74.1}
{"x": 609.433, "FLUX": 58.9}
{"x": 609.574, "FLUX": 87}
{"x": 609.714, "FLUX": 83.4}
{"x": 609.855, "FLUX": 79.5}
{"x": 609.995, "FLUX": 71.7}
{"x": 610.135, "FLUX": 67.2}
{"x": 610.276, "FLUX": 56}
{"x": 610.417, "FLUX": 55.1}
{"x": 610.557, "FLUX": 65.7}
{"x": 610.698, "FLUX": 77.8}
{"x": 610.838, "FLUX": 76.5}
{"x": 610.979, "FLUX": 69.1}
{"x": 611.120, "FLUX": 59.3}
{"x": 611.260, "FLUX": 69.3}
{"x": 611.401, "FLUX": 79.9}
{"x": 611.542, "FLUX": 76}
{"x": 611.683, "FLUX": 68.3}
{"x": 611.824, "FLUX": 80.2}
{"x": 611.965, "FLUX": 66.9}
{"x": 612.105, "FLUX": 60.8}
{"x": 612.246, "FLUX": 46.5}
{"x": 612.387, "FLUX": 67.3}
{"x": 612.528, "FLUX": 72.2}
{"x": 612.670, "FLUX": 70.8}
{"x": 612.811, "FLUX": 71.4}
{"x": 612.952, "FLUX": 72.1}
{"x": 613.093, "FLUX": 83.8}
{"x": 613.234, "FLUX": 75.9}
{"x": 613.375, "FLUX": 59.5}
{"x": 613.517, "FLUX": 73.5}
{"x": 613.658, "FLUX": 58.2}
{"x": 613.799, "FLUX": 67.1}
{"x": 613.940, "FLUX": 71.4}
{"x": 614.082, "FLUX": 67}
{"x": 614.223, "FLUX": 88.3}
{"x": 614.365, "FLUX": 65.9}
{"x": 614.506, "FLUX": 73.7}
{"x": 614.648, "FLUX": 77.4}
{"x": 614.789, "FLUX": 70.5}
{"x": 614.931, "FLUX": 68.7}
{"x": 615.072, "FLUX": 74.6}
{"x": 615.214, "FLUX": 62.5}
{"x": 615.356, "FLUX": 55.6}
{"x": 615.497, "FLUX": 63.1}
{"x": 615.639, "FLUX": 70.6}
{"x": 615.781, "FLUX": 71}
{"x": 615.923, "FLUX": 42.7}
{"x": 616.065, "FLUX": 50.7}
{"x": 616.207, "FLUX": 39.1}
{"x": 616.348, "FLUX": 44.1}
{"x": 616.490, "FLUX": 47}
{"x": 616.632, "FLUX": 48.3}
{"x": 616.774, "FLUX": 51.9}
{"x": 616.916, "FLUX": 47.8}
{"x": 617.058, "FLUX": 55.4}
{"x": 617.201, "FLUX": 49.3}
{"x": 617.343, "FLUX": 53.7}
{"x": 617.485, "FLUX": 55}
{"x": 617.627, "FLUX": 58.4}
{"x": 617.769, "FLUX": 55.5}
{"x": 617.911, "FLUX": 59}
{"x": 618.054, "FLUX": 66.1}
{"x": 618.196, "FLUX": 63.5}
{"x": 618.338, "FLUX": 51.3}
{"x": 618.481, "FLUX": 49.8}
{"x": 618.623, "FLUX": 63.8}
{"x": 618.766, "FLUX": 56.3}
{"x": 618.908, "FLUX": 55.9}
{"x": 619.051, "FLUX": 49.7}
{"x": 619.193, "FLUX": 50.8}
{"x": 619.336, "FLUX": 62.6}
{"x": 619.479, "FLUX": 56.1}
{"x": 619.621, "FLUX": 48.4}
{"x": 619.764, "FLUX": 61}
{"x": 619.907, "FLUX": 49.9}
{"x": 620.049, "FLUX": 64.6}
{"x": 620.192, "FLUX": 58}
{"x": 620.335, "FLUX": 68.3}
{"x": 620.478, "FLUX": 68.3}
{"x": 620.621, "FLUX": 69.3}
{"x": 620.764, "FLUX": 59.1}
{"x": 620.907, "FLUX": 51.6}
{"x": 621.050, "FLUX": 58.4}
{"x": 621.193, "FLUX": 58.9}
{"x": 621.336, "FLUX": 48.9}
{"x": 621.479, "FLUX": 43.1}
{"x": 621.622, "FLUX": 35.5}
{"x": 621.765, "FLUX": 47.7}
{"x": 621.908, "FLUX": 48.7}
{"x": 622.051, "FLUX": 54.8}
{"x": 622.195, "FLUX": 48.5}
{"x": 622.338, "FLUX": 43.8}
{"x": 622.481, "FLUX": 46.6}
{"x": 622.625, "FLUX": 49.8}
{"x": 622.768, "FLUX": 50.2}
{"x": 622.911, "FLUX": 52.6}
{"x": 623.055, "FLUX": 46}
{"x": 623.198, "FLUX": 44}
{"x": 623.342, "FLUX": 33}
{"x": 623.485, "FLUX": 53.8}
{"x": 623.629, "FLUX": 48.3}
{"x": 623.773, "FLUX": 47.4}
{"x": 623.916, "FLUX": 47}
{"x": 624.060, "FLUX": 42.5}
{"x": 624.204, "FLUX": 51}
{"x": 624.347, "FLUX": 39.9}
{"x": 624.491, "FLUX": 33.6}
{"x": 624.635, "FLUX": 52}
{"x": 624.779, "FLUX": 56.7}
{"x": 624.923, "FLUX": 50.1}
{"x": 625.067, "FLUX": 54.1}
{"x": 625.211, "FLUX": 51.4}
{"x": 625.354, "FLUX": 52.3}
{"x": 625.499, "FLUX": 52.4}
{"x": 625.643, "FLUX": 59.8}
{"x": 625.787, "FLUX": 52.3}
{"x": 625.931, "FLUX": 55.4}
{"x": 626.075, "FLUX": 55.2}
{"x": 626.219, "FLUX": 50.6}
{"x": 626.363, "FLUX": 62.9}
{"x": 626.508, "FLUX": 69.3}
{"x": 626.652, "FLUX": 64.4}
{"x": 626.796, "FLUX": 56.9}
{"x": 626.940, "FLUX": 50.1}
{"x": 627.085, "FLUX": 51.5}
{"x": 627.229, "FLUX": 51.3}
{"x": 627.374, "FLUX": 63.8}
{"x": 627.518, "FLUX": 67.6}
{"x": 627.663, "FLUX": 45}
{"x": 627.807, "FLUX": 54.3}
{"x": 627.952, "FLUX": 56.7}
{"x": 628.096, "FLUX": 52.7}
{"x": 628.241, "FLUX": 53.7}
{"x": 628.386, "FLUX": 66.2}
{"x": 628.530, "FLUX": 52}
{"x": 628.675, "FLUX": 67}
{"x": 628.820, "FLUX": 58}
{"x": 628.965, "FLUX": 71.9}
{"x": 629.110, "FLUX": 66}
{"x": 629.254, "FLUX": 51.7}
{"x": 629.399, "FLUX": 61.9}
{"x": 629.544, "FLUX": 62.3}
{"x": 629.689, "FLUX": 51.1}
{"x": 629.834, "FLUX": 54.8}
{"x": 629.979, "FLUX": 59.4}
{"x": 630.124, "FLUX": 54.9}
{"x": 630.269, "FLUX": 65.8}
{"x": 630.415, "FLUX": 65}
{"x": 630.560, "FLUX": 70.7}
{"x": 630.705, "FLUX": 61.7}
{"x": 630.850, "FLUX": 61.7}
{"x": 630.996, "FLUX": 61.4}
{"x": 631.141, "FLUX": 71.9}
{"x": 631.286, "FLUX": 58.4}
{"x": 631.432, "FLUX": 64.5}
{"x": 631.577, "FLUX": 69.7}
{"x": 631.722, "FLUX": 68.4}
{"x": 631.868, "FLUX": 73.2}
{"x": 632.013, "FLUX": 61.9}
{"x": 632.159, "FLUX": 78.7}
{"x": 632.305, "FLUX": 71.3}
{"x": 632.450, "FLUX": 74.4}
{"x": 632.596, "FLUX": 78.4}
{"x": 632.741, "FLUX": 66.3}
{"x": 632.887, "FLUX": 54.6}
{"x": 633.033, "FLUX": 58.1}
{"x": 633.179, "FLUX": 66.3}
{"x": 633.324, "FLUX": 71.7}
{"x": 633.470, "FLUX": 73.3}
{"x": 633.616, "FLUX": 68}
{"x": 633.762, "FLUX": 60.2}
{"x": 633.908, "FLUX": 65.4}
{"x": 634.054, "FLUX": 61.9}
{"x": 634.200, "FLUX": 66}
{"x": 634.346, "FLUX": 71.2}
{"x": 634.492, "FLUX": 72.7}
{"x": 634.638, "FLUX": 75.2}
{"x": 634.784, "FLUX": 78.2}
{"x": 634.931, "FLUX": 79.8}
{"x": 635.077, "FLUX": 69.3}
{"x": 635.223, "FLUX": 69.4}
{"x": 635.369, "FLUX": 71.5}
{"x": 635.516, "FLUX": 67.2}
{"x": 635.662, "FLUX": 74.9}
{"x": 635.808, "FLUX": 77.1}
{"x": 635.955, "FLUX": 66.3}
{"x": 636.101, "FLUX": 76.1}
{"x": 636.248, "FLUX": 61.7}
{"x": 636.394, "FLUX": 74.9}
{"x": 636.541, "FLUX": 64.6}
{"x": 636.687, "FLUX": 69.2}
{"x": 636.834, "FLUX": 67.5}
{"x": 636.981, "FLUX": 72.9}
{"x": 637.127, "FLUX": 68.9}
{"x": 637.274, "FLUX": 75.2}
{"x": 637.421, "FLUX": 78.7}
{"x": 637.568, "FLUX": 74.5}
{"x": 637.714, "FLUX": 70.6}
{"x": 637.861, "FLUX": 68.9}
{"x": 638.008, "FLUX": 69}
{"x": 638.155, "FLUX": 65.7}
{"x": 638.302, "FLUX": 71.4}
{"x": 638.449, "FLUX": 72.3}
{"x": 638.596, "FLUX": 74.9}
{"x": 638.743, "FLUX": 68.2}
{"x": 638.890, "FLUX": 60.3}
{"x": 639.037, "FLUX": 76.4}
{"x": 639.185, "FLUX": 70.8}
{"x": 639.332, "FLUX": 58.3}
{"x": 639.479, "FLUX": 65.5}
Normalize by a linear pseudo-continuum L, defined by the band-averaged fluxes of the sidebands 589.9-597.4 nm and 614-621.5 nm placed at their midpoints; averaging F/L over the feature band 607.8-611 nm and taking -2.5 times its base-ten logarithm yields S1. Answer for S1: -0.23 mag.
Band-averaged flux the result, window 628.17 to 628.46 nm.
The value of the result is 60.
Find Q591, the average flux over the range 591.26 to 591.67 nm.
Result 58.6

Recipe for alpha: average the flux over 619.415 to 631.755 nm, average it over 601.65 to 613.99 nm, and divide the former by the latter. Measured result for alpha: 0.8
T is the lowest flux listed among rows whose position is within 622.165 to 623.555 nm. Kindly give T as 33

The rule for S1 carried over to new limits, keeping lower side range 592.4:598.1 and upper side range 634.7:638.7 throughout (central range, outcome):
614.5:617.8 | 0.14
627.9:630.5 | 0.16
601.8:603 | -0.04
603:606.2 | -0.11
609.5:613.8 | -0.10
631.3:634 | 0.04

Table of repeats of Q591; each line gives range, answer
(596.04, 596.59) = 58.6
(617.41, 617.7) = 56.8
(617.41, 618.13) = 58.8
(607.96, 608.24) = 76.5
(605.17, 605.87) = 70.5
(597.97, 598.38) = 60.2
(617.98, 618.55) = 57.6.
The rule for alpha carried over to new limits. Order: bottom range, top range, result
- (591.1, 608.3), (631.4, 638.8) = 1.11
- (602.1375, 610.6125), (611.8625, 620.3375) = 0.89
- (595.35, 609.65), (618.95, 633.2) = 0.86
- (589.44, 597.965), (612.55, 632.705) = 1.06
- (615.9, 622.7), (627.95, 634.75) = 1.21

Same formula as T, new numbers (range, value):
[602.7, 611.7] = 55.1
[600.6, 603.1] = 44.8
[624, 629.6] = 33.6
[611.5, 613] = 46.5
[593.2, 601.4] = 40.5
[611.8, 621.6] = 39.1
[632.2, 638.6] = 54.6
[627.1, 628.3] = 45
